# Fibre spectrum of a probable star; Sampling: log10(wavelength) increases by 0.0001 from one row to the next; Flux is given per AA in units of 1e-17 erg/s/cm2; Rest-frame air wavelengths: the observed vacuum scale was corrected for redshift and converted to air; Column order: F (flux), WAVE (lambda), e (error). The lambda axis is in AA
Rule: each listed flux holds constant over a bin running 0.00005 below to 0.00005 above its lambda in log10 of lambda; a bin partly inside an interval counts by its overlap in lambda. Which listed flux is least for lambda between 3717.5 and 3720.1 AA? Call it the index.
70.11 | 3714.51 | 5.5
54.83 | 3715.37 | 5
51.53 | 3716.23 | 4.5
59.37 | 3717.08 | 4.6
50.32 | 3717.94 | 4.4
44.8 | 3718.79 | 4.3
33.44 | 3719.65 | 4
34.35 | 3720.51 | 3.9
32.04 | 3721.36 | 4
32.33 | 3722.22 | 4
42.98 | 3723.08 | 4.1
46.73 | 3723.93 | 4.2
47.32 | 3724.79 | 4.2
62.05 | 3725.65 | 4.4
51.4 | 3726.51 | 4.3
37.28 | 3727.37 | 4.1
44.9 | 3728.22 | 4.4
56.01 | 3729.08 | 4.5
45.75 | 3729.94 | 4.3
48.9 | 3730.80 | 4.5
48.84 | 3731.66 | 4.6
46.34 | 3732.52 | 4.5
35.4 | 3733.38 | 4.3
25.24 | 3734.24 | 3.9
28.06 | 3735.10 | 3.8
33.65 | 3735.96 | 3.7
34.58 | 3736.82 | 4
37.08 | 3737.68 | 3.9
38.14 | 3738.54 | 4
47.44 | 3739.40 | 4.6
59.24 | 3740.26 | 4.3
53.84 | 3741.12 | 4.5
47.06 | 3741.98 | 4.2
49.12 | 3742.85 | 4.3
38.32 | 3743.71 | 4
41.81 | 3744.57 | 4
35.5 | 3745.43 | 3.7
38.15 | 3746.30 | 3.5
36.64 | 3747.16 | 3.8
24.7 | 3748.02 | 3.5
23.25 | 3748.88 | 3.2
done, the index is 33.44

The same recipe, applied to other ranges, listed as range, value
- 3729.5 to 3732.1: 45.75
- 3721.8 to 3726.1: 32.33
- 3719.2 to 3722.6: 32.04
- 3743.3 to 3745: 38.32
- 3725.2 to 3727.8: 37.28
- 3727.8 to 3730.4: 44.9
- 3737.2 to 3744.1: 37.08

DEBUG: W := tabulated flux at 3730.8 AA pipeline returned 48.9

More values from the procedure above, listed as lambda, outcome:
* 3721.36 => 32.04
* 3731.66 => 48.84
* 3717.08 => 59.37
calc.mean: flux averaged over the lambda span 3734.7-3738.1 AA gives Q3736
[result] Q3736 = 33.4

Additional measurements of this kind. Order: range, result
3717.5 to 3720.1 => 42.8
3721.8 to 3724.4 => 40.8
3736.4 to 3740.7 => 43.4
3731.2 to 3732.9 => 47.6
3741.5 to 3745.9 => 42.4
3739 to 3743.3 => 51.3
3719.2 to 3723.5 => 35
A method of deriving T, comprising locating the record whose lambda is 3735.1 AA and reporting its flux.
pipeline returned 28.06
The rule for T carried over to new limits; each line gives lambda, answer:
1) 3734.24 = 25.24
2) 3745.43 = 35.5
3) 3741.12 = 53.84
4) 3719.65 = 33.44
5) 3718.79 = 44.8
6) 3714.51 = 70.11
